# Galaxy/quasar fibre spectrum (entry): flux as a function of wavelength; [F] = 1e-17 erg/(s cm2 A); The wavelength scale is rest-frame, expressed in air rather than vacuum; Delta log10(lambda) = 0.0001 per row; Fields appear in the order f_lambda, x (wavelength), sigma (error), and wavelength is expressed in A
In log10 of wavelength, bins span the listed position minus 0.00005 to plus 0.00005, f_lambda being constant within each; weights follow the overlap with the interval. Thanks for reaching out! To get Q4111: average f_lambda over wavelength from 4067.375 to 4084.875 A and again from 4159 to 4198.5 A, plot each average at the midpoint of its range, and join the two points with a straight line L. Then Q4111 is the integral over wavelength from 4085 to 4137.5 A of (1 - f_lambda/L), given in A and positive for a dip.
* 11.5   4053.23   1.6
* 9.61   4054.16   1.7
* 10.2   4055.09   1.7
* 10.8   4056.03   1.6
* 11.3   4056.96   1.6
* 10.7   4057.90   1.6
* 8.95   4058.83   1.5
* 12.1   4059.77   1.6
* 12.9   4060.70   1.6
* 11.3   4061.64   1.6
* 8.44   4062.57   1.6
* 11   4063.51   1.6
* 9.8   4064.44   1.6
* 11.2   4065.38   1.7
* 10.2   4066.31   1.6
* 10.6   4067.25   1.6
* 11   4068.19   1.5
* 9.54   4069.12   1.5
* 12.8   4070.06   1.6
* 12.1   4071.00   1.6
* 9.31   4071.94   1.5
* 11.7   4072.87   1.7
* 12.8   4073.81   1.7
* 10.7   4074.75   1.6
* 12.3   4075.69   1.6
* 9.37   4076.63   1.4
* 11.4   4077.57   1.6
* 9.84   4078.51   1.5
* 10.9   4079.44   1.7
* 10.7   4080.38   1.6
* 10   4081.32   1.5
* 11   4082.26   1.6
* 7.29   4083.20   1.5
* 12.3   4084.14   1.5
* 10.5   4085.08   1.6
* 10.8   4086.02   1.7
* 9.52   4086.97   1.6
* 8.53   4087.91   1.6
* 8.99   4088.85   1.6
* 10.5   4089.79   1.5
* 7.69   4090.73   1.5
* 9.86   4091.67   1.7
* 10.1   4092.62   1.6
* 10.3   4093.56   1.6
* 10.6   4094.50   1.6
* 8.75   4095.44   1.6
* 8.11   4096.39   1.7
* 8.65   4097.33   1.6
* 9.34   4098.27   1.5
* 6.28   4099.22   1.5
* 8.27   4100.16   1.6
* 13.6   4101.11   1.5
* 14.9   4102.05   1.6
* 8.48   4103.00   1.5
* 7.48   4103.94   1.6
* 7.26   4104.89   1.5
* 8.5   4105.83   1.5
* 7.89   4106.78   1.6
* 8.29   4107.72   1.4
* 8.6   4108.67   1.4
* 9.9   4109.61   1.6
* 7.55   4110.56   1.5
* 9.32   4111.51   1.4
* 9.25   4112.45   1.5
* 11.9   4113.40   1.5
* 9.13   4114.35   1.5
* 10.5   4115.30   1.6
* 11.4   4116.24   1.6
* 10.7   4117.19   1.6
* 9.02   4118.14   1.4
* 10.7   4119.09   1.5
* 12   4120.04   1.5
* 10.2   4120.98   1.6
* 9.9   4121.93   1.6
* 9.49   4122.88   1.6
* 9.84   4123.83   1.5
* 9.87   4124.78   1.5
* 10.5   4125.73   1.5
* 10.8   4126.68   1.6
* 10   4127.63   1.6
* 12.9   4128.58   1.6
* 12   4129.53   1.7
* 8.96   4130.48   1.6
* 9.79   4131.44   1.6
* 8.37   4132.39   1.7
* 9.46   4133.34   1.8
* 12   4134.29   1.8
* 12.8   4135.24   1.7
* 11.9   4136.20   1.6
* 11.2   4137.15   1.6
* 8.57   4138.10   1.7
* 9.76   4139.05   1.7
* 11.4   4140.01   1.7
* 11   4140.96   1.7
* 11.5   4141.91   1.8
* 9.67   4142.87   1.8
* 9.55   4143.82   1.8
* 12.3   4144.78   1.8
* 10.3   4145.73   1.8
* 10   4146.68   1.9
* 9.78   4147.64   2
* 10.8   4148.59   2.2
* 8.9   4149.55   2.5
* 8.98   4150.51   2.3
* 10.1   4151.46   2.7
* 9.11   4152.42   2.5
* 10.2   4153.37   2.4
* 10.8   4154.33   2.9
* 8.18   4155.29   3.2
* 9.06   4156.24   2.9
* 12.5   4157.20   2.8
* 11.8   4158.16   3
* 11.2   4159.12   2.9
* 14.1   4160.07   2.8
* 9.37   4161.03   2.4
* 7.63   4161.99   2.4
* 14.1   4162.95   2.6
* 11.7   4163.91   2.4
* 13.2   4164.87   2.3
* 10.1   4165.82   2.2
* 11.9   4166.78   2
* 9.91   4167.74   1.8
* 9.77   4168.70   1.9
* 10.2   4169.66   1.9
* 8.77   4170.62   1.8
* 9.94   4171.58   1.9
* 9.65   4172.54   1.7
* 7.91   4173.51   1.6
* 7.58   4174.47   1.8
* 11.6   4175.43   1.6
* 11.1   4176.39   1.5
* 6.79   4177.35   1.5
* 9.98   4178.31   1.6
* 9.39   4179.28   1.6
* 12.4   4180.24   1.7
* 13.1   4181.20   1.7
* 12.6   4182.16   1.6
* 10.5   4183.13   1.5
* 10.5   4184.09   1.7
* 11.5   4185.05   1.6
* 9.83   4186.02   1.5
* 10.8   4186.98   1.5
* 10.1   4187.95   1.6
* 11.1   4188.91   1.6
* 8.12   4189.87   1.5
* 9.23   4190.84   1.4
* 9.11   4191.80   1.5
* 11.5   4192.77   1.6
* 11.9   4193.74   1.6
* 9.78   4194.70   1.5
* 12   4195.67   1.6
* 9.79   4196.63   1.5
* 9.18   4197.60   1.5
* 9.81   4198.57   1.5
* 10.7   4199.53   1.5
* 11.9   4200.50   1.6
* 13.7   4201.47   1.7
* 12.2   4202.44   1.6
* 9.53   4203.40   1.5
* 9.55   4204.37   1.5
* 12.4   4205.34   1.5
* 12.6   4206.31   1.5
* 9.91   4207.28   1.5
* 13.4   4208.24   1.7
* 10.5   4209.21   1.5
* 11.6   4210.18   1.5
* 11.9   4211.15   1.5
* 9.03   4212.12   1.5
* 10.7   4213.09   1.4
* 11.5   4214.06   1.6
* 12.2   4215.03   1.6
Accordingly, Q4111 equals 4.0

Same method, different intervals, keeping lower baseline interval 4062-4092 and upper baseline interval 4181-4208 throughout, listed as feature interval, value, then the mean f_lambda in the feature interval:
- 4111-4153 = 1.0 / 10.4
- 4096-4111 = 2.2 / 8.95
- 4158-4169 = -0.5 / 11.2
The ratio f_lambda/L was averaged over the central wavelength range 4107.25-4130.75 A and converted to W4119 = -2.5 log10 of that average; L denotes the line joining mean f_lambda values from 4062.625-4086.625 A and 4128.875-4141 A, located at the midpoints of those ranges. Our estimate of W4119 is 0.051 mag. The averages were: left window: 10.7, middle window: 10.1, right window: 10.6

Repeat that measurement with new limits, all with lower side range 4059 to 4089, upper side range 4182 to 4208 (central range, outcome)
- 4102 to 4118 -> 0.15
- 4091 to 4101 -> 0.17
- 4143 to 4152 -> 0.07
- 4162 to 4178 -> 0.06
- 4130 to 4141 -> 0.03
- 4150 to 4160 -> 0.04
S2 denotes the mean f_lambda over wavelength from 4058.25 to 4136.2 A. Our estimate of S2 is 10.2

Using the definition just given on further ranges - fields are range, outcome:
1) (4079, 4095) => 9.97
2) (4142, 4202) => 10.4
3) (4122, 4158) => 10.3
